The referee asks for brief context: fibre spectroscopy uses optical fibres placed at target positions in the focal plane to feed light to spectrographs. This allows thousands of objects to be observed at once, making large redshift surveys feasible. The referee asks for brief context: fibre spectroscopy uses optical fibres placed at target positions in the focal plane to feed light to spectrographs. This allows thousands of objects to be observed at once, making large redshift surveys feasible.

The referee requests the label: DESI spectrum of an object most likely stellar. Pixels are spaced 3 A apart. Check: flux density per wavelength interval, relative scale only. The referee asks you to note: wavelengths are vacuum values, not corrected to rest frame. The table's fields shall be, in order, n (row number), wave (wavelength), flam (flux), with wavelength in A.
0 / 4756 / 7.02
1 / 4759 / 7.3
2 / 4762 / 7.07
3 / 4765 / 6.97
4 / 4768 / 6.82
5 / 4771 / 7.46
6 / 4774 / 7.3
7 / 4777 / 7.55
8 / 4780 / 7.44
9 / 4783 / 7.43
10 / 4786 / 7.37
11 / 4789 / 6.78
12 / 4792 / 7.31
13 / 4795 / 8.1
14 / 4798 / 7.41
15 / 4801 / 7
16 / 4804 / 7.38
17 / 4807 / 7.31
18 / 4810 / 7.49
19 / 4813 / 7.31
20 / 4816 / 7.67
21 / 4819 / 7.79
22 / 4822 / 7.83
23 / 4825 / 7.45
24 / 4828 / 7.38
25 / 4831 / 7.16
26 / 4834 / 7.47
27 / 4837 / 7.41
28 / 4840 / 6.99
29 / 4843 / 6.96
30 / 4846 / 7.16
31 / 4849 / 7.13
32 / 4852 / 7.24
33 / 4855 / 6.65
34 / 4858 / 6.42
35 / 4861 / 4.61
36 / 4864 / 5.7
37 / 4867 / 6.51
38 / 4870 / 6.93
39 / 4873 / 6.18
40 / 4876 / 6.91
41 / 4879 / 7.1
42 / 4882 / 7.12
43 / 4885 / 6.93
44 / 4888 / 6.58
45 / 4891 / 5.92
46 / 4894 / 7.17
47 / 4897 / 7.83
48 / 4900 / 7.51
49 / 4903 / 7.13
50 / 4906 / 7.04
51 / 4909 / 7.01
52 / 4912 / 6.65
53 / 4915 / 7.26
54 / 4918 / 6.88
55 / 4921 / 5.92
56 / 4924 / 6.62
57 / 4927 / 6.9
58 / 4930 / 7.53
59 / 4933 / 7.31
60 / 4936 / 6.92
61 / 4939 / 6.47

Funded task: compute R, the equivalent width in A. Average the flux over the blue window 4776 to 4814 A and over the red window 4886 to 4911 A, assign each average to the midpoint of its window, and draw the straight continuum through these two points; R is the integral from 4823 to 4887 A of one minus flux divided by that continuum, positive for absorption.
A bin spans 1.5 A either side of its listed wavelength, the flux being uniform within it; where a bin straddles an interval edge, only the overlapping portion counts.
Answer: 3.0 A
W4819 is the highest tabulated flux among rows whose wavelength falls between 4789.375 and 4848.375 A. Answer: 8.1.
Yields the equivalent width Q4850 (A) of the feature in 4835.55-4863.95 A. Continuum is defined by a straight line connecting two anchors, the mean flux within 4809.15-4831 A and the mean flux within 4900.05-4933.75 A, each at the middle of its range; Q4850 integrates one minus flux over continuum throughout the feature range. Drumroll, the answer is 2.6 A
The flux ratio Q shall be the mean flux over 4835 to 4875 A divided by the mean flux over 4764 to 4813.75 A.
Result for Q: 0.90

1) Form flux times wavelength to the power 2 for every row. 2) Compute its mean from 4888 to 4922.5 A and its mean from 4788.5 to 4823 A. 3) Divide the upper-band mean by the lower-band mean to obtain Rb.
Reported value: 0.97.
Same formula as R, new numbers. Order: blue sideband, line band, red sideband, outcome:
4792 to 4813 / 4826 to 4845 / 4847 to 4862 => -1.10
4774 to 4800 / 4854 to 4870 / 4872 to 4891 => 1.95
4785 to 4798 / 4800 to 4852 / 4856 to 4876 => -4.14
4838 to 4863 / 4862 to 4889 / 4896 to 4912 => 1.14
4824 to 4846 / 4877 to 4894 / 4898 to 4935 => 0.76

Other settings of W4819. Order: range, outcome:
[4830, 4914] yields 7.83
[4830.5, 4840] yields 7.47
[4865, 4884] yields 7.12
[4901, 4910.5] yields 7.13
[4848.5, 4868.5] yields 7.24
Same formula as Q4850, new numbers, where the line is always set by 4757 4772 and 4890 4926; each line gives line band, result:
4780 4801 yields -0.9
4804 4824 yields -1.4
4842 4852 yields -0.2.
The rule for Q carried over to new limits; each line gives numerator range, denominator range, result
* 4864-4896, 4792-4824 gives 0.89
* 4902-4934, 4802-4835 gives 0.93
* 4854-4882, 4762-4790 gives 0.88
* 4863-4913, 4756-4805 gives 0.94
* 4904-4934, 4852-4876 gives 1.10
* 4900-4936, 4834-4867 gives 1.04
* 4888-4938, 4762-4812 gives 0.95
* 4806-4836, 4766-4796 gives 1.02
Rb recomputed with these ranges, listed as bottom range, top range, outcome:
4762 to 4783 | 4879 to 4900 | 1.01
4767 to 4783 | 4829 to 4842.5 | 1.01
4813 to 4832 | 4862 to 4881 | 0.88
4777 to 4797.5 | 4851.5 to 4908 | 0.94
